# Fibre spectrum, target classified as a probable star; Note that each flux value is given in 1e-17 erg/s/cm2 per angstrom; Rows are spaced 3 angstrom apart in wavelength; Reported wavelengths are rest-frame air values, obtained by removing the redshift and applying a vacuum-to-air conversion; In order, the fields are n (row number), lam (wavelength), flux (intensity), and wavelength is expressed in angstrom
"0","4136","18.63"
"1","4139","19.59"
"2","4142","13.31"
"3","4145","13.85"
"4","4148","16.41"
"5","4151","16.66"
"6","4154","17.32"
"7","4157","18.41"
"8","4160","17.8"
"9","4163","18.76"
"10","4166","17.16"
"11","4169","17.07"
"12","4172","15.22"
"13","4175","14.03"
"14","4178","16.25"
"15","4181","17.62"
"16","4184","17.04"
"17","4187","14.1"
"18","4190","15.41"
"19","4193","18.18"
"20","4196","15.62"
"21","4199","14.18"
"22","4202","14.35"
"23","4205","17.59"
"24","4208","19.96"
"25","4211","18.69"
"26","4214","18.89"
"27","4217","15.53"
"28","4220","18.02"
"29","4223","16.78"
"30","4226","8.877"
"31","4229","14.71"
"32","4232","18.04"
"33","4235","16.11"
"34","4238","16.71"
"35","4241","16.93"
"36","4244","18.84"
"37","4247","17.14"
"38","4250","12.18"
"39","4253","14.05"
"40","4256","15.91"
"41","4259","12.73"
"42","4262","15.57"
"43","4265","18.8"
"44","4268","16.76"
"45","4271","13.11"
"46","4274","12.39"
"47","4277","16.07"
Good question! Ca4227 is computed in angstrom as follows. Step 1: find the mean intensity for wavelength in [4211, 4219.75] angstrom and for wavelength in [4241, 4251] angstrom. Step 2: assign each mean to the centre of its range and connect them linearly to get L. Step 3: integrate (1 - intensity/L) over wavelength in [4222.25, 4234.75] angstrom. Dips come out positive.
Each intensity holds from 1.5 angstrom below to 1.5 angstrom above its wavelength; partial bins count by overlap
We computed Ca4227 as 1.8 angstrom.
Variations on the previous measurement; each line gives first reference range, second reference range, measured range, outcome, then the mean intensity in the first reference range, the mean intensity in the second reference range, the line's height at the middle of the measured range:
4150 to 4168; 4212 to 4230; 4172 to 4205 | 1.86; 17.7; 15.6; 16.7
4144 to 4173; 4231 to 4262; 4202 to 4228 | -0.61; 16.9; 15.8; 16.2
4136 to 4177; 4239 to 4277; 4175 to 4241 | -1.06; 16.7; 15.4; 16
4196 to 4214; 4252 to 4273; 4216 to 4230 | 1.45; 17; 15.2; 16.5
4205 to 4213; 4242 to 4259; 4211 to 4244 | 1.98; 19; 15.4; 17.4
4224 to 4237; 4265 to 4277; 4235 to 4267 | -2.48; 14.6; 14.9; 14.8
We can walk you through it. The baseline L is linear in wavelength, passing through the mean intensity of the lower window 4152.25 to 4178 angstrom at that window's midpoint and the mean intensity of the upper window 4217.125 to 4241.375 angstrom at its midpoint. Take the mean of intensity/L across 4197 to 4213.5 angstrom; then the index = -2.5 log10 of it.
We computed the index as -0.06 mag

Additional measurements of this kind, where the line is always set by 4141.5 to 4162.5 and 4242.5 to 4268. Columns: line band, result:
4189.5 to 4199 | 0.002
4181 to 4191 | 0.028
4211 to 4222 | -0.103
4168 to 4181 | 0.035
